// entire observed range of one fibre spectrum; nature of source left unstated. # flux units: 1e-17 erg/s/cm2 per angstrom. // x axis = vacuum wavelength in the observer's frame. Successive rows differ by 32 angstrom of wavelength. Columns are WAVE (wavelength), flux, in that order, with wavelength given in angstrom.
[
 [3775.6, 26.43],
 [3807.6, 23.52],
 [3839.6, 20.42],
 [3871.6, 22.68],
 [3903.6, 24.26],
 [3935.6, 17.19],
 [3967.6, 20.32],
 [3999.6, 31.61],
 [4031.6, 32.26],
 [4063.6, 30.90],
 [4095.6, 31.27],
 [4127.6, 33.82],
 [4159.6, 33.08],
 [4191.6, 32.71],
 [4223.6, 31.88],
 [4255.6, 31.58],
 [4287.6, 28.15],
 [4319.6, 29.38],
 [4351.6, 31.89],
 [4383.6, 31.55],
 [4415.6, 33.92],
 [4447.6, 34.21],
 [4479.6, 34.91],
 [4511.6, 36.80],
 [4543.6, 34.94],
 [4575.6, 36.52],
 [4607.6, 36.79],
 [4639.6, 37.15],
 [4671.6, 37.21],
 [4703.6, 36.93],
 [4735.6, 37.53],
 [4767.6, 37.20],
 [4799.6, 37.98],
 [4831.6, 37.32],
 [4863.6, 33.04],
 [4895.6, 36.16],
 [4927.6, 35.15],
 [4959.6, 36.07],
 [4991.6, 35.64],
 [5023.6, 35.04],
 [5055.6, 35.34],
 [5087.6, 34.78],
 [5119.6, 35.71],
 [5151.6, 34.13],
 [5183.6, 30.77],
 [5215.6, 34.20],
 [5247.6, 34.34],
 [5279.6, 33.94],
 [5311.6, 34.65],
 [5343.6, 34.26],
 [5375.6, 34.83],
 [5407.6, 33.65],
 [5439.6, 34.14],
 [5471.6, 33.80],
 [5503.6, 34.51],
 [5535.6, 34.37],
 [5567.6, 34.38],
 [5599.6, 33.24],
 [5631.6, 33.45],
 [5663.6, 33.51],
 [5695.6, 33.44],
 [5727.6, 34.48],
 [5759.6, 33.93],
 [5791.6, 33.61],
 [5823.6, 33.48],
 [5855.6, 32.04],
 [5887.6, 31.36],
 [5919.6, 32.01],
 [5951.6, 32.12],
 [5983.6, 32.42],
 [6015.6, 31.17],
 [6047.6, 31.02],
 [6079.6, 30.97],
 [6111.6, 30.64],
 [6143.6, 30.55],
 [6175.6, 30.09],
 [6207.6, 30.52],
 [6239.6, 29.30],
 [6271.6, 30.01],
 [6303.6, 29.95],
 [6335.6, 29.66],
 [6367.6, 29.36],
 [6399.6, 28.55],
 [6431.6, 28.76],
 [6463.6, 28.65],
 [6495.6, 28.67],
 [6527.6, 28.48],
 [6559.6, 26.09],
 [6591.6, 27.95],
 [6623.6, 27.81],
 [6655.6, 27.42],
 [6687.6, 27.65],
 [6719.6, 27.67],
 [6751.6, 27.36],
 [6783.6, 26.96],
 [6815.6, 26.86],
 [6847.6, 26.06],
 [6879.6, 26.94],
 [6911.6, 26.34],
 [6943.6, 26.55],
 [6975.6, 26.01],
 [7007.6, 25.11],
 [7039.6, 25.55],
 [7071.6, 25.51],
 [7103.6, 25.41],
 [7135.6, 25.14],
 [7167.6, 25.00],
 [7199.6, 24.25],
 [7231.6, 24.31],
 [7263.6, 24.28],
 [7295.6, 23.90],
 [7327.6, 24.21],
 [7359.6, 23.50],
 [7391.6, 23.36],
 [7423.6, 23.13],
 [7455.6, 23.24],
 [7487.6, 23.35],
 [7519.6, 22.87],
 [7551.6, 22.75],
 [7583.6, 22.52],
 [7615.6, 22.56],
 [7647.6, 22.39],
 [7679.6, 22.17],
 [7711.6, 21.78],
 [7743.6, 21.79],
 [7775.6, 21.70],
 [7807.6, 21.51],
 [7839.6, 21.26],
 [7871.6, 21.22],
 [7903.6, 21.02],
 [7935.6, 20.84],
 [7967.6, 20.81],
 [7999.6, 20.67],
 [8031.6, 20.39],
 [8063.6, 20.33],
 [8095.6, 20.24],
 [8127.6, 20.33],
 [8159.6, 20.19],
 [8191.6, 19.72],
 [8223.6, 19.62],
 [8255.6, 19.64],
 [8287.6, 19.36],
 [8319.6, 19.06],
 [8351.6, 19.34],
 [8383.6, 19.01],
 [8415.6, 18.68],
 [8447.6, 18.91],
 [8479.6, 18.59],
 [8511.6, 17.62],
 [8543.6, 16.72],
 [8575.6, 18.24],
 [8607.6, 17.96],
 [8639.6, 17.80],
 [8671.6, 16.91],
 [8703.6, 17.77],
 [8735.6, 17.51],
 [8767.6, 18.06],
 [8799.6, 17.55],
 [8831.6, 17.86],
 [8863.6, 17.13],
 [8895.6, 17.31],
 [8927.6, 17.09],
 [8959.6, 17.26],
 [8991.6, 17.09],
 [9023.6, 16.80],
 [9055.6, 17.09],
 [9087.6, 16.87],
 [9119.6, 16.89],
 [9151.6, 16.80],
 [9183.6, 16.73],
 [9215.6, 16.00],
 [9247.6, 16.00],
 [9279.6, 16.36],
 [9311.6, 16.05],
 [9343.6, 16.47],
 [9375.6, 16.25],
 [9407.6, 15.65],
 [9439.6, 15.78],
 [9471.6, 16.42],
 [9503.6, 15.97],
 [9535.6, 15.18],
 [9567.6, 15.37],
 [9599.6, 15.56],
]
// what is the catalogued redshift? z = 0.00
